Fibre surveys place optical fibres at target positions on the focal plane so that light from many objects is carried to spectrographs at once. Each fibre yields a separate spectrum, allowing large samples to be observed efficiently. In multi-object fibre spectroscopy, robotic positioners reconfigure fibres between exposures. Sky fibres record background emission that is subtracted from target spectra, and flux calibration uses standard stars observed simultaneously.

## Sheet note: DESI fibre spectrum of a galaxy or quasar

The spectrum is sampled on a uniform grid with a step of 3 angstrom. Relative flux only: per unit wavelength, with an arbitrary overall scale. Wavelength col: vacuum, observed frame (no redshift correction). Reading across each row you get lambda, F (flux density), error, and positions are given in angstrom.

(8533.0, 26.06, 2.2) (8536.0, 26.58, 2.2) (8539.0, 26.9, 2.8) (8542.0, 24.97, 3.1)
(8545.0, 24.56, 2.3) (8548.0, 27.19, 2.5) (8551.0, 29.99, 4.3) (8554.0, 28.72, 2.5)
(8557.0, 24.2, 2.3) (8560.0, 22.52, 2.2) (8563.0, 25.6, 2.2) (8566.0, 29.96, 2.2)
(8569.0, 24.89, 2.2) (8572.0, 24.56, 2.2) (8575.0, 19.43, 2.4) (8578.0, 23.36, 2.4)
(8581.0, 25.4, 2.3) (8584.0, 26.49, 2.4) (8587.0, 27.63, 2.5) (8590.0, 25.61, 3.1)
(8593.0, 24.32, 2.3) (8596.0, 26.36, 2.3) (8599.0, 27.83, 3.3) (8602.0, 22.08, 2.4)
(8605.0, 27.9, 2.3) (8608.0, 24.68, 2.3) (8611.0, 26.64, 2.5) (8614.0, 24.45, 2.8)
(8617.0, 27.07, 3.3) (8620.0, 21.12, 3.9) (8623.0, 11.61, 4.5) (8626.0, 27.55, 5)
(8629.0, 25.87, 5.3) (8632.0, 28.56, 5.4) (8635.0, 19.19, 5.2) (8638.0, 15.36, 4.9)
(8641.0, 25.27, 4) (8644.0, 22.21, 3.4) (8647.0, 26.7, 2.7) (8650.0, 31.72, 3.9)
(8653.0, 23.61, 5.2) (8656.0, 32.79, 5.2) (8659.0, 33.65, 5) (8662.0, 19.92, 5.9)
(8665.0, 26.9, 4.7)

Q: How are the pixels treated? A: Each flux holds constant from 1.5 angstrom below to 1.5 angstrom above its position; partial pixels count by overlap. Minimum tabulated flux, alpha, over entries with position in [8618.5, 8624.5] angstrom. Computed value 11.61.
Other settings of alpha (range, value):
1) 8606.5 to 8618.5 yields 24.45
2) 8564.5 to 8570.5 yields 24.89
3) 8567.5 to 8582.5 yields 19.43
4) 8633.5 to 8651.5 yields 15.36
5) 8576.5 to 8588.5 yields 23.36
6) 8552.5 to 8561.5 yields 22.52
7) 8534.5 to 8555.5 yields 24.56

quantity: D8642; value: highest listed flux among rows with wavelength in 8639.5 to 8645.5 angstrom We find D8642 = 25.27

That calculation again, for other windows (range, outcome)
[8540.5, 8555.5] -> 29.99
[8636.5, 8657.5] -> 32.79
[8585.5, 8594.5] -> 27.63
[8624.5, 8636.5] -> 28.56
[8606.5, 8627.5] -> 27.55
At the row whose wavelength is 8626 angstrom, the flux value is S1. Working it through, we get 27.55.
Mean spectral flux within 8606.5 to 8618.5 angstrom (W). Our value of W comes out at 25.7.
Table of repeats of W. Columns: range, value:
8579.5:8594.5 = 25.9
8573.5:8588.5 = 24.5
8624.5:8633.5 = 27.3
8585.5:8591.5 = 26.6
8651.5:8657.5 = 28.2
